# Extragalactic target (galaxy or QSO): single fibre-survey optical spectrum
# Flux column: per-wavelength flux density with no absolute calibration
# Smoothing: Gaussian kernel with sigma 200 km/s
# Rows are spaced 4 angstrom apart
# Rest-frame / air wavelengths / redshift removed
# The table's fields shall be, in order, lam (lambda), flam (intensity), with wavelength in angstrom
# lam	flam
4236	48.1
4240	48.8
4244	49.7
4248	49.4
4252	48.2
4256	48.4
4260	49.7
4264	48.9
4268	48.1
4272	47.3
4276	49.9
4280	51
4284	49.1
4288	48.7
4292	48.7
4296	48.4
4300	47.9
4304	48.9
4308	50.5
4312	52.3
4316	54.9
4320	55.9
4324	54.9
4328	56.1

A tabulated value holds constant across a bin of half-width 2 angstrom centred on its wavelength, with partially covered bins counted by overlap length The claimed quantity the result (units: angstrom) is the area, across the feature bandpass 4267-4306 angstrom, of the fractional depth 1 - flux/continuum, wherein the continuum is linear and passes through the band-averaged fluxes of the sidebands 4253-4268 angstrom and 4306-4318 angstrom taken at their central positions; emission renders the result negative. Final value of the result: 1.4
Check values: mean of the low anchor 48.8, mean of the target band 48.8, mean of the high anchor 52.6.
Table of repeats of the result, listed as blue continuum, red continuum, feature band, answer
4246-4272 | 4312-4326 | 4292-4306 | 1.1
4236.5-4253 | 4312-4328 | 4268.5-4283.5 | 0.7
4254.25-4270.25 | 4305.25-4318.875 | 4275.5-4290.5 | 0.2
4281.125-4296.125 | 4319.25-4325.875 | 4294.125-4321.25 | 0.7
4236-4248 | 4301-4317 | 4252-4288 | 0.7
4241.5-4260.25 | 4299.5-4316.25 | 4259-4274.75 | 0.3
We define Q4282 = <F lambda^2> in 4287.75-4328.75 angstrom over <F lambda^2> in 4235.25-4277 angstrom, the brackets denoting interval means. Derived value 1.08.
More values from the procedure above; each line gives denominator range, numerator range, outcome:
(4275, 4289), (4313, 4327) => 1.13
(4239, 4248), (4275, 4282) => 1.04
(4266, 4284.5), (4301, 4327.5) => 1.10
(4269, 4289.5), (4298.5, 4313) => 1.03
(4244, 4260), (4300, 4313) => 1.05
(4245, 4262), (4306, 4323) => 1.12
